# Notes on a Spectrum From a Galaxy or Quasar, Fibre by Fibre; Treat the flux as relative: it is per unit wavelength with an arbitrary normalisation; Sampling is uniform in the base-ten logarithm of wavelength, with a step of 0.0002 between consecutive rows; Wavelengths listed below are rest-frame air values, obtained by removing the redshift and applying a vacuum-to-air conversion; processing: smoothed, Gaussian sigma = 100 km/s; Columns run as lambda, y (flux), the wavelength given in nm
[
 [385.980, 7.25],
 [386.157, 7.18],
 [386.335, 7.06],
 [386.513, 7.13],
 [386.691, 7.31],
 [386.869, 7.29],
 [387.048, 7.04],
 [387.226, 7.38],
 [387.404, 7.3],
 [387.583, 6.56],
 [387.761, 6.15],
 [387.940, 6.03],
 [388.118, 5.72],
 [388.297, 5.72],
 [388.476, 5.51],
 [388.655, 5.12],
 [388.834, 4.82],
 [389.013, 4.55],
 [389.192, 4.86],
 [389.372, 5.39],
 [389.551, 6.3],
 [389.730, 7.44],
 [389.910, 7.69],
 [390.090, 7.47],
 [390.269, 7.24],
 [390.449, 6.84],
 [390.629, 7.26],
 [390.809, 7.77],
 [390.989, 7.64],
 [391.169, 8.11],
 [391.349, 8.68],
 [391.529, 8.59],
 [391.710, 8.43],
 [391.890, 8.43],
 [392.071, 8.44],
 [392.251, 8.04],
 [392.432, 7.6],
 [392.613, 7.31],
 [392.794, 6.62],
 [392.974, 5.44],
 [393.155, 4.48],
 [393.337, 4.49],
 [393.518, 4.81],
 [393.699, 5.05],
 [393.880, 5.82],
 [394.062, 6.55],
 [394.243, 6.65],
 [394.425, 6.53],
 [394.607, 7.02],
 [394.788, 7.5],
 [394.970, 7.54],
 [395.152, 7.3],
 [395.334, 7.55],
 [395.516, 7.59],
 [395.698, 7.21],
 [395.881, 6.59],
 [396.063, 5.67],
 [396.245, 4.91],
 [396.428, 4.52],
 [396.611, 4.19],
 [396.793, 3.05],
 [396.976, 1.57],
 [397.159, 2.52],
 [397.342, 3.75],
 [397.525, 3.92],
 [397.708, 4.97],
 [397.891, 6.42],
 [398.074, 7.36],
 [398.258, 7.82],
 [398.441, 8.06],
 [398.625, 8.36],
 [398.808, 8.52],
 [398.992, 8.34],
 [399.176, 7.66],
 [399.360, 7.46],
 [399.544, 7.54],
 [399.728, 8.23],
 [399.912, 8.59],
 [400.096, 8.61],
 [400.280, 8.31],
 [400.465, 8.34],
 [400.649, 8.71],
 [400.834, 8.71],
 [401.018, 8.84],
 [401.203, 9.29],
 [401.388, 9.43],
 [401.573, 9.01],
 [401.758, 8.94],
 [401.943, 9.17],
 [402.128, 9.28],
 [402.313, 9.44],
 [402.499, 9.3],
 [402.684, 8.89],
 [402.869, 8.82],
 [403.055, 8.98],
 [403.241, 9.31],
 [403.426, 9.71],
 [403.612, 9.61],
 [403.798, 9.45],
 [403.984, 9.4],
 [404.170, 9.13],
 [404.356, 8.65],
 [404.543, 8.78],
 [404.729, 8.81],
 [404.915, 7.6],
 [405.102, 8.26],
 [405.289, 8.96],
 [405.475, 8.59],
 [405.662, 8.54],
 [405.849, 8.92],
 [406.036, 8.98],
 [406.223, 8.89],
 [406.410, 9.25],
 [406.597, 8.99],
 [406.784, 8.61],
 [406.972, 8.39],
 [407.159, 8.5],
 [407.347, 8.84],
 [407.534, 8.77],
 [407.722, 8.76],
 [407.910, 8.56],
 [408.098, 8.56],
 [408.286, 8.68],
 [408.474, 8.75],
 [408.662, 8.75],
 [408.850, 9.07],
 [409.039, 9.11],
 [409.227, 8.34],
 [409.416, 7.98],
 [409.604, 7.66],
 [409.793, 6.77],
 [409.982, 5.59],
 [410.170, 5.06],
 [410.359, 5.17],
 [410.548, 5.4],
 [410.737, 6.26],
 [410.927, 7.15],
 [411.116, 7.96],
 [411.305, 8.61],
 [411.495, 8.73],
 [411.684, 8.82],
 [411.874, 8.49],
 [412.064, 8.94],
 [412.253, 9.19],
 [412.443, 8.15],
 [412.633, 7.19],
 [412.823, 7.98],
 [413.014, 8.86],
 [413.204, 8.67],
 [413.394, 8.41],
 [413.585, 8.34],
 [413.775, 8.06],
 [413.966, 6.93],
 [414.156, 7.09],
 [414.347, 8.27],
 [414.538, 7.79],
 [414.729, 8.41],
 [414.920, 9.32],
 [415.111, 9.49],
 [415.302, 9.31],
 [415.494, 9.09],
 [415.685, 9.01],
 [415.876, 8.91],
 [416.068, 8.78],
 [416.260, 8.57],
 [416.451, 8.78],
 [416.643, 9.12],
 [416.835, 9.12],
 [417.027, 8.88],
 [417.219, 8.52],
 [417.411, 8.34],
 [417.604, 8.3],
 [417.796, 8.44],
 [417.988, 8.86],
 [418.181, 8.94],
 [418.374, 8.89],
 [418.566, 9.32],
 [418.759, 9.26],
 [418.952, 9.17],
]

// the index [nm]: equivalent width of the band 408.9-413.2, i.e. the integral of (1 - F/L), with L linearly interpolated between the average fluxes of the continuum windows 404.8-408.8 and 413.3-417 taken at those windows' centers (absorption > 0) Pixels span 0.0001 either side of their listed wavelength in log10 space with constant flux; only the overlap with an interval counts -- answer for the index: 0.49 nm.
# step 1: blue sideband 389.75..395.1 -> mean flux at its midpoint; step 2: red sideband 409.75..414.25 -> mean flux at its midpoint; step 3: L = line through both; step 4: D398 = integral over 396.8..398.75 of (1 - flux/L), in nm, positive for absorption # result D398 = 0.48 nm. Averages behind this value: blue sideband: 7.04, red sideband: 7.59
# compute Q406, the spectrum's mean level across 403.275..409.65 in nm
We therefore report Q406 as 8.77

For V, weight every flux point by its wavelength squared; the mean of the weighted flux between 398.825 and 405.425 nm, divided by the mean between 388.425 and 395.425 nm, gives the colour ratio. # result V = 1.4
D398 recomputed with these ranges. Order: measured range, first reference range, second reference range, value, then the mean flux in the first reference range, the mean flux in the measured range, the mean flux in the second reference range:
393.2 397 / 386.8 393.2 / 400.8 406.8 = 0.87 nm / 6.83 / 5.87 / 8.99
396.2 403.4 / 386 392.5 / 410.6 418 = 0.13 nm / 6.95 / 7.46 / 8.42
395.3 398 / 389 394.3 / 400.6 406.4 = 0.98 nm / 6.83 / 4.92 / 8.99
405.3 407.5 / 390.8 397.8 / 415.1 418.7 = -0.33 nm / 6.2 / 8.78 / 8.87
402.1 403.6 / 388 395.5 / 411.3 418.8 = -0.32 nm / 6.7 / 9.24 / 8.6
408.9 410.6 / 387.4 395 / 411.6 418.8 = 0.26 nm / 6.63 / 6.88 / 8.6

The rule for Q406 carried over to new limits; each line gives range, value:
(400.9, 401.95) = 9.1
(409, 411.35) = 6.92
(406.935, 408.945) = 8.7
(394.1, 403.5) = 7.37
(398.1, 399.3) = 8.06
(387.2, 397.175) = 6.37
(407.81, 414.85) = 7.89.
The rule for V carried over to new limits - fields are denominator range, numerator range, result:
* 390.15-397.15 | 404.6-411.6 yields 1.34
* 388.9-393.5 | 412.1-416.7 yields 1.37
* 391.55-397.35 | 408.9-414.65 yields 1.38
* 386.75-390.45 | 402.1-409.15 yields 1.54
